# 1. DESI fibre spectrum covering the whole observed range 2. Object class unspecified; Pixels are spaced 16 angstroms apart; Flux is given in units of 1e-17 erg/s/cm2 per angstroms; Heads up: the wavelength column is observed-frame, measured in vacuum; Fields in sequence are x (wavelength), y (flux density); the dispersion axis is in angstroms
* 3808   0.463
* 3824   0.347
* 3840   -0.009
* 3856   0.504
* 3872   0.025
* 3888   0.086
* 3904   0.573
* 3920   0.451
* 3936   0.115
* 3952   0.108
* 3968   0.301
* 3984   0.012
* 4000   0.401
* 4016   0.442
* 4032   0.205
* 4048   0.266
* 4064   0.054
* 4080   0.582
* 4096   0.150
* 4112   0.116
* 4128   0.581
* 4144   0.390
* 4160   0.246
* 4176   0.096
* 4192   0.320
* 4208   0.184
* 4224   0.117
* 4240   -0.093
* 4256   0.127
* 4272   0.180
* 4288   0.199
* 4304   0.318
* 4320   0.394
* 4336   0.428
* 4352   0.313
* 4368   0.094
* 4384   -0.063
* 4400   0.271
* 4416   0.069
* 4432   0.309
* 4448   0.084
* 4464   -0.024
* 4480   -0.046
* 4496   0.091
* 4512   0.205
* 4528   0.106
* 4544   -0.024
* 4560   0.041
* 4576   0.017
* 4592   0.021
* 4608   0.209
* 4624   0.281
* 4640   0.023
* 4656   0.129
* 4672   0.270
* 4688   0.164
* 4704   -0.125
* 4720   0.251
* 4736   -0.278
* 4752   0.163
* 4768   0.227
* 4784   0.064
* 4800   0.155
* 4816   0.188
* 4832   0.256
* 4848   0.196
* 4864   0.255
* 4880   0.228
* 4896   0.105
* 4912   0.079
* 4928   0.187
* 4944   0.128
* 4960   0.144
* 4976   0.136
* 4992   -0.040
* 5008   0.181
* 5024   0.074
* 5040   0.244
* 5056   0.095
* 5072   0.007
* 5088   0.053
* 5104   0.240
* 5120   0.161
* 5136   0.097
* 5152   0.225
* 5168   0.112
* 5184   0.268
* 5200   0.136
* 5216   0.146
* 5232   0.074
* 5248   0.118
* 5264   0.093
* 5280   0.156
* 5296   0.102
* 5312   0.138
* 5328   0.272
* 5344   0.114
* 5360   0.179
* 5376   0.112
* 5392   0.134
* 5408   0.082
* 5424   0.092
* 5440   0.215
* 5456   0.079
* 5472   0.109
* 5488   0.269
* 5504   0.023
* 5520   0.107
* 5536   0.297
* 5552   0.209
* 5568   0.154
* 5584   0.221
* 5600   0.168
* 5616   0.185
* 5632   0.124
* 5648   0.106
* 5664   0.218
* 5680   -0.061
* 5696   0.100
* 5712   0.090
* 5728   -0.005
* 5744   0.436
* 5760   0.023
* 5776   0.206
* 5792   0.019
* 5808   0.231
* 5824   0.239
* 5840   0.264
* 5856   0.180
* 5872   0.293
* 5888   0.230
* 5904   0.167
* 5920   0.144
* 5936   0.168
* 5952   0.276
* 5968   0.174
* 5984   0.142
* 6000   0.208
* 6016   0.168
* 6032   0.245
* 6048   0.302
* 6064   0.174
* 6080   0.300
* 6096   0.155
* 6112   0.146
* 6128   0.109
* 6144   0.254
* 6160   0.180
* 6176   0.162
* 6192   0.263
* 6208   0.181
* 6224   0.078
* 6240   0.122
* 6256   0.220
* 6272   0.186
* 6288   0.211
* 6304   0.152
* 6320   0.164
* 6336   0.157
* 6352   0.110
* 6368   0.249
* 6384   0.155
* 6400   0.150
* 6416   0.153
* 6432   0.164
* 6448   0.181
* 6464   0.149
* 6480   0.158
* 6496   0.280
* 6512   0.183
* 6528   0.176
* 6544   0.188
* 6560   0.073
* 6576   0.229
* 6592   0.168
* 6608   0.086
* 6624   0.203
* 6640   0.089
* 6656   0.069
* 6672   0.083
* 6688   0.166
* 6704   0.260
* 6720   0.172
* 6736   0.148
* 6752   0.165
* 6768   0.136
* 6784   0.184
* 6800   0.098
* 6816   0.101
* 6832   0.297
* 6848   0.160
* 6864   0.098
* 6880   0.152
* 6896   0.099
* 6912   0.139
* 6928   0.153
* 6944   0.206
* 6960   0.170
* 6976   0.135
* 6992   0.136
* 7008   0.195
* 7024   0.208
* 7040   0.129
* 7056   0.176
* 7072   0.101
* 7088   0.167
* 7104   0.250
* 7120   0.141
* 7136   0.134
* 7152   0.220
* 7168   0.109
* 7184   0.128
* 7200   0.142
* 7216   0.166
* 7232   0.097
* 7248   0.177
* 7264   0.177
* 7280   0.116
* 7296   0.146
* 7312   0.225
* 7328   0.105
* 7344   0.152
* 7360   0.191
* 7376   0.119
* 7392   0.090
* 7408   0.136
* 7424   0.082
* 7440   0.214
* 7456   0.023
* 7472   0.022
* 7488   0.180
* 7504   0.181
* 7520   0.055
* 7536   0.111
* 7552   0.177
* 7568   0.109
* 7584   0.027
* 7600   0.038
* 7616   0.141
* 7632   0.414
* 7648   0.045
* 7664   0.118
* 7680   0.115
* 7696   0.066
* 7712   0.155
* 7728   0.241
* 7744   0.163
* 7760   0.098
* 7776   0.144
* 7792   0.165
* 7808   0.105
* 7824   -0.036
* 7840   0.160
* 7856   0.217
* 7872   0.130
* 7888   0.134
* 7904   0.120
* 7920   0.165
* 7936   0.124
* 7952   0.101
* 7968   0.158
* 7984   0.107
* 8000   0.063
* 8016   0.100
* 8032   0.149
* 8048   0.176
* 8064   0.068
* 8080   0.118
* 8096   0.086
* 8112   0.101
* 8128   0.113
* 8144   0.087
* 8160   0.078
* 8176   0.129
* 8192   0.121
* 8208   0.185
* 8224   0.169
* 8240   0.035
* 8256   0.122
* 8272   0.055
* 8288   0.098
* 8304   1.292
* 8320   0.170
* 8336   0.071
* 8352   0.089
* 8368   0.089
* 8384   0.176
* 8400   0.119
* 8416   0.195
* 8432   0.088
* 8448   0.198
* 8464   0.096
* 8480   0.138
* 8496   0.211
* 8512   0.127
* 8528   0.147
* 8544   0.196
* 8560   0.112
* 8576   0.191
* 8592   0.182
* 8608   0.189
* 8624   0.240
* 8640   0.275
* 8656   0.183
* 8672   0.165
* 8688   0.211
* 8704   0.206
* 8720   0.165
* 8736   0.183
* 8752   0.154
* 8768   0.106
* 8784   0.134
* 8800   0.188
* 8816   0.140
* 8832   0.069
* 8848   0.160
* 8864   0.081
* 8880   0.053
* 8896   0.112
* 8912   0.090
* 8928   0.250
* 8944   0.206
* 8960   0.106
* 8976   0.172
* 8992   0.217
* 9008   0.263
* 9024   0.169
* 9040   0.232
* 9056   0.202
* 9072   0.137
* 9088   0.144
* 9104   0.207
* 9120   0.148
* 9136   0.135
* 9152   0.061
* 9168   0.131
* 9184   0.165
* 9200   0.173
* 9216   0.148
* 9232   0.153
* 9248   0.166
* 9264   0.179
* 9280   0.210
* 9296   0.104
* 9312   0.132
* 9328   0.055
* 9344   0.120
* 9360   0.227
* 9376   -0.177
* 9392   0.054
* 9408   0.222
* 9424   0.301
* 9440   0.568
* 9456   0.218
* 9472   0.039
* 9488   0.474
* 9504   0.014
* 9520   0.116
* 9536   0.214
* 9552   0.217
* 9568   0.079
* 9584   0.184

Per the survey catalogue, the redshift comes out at 1.228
